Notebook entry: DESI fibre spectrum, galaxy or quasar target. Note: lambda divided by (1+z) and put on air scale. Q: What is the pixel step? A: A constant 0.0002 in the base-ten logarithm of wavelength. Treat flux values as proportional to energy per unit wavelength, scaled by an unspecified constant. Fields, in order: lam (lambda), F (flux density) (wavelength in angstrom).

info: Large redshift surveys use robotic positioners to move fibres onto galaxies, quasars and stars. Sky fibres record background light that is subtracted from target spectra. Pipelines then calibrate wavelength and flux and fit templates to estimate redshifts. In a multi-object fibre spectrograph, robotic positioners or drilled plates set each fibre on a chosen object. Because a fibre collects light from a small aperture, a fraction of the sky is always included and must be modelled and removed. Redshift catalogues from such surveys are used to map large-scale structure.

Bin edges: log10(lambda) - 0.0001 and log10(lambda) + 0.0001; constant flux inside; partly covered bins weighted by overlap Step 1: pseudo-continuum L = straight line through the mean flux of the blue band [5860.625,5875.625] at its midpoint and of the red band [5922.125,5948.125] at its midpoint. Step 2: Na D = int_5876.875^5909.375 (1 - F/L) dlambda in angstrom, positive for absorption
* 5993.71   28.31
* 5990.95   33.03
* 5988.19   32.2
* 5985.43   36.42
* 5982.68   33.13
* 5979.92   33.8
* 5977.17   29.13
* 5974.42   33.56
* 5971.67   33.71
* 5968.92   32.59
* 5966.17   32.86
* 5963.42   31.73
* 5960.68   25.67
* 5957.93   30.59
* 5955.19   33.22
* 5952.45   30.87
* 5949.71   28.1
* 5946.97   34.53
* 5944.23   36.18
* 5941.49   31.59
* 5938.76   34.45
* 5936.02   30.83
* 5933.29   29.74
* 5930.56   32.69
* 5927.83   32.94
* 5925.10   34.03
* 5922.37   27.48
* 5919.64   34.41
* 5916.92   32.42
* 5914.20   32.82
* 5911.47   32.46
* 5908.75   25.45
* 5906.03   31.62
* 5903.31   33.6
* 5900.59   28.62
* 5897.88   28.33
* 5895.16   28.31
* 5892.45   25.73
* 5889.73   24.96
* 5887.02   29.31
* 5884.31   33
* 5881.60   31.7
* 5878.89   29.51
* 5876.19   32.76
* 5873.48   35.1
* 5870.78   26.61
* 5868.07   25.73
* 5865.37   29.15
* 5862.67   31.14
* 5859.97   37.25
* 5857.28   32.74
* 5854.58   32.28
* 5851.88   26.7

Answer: 1.8 angstrom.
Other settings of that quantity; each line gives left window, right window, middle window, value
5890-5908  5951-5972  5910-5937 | -1.9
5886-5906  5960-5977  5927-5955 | -1.5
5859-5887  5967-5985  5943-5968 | 0.7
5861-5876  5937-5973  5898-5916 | 0.1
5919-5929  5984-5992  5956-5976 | 1.0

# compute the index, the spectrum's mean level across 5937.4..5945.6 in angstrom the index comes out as 34.1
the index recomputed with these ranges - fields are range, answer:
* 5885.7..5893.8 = 26.6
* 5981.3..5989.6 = 33.9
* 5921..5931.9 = 31.8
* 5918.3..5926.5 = 31.9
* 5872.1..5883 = 32.3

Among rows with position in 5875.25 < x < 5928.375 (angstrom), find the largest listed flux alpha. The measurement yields 34.41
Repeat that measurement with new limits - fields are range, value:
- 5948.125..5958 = 33.22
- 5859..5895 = 37.25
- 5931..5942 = 34.45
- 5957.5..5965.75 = 31.73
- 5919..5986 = 36.42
